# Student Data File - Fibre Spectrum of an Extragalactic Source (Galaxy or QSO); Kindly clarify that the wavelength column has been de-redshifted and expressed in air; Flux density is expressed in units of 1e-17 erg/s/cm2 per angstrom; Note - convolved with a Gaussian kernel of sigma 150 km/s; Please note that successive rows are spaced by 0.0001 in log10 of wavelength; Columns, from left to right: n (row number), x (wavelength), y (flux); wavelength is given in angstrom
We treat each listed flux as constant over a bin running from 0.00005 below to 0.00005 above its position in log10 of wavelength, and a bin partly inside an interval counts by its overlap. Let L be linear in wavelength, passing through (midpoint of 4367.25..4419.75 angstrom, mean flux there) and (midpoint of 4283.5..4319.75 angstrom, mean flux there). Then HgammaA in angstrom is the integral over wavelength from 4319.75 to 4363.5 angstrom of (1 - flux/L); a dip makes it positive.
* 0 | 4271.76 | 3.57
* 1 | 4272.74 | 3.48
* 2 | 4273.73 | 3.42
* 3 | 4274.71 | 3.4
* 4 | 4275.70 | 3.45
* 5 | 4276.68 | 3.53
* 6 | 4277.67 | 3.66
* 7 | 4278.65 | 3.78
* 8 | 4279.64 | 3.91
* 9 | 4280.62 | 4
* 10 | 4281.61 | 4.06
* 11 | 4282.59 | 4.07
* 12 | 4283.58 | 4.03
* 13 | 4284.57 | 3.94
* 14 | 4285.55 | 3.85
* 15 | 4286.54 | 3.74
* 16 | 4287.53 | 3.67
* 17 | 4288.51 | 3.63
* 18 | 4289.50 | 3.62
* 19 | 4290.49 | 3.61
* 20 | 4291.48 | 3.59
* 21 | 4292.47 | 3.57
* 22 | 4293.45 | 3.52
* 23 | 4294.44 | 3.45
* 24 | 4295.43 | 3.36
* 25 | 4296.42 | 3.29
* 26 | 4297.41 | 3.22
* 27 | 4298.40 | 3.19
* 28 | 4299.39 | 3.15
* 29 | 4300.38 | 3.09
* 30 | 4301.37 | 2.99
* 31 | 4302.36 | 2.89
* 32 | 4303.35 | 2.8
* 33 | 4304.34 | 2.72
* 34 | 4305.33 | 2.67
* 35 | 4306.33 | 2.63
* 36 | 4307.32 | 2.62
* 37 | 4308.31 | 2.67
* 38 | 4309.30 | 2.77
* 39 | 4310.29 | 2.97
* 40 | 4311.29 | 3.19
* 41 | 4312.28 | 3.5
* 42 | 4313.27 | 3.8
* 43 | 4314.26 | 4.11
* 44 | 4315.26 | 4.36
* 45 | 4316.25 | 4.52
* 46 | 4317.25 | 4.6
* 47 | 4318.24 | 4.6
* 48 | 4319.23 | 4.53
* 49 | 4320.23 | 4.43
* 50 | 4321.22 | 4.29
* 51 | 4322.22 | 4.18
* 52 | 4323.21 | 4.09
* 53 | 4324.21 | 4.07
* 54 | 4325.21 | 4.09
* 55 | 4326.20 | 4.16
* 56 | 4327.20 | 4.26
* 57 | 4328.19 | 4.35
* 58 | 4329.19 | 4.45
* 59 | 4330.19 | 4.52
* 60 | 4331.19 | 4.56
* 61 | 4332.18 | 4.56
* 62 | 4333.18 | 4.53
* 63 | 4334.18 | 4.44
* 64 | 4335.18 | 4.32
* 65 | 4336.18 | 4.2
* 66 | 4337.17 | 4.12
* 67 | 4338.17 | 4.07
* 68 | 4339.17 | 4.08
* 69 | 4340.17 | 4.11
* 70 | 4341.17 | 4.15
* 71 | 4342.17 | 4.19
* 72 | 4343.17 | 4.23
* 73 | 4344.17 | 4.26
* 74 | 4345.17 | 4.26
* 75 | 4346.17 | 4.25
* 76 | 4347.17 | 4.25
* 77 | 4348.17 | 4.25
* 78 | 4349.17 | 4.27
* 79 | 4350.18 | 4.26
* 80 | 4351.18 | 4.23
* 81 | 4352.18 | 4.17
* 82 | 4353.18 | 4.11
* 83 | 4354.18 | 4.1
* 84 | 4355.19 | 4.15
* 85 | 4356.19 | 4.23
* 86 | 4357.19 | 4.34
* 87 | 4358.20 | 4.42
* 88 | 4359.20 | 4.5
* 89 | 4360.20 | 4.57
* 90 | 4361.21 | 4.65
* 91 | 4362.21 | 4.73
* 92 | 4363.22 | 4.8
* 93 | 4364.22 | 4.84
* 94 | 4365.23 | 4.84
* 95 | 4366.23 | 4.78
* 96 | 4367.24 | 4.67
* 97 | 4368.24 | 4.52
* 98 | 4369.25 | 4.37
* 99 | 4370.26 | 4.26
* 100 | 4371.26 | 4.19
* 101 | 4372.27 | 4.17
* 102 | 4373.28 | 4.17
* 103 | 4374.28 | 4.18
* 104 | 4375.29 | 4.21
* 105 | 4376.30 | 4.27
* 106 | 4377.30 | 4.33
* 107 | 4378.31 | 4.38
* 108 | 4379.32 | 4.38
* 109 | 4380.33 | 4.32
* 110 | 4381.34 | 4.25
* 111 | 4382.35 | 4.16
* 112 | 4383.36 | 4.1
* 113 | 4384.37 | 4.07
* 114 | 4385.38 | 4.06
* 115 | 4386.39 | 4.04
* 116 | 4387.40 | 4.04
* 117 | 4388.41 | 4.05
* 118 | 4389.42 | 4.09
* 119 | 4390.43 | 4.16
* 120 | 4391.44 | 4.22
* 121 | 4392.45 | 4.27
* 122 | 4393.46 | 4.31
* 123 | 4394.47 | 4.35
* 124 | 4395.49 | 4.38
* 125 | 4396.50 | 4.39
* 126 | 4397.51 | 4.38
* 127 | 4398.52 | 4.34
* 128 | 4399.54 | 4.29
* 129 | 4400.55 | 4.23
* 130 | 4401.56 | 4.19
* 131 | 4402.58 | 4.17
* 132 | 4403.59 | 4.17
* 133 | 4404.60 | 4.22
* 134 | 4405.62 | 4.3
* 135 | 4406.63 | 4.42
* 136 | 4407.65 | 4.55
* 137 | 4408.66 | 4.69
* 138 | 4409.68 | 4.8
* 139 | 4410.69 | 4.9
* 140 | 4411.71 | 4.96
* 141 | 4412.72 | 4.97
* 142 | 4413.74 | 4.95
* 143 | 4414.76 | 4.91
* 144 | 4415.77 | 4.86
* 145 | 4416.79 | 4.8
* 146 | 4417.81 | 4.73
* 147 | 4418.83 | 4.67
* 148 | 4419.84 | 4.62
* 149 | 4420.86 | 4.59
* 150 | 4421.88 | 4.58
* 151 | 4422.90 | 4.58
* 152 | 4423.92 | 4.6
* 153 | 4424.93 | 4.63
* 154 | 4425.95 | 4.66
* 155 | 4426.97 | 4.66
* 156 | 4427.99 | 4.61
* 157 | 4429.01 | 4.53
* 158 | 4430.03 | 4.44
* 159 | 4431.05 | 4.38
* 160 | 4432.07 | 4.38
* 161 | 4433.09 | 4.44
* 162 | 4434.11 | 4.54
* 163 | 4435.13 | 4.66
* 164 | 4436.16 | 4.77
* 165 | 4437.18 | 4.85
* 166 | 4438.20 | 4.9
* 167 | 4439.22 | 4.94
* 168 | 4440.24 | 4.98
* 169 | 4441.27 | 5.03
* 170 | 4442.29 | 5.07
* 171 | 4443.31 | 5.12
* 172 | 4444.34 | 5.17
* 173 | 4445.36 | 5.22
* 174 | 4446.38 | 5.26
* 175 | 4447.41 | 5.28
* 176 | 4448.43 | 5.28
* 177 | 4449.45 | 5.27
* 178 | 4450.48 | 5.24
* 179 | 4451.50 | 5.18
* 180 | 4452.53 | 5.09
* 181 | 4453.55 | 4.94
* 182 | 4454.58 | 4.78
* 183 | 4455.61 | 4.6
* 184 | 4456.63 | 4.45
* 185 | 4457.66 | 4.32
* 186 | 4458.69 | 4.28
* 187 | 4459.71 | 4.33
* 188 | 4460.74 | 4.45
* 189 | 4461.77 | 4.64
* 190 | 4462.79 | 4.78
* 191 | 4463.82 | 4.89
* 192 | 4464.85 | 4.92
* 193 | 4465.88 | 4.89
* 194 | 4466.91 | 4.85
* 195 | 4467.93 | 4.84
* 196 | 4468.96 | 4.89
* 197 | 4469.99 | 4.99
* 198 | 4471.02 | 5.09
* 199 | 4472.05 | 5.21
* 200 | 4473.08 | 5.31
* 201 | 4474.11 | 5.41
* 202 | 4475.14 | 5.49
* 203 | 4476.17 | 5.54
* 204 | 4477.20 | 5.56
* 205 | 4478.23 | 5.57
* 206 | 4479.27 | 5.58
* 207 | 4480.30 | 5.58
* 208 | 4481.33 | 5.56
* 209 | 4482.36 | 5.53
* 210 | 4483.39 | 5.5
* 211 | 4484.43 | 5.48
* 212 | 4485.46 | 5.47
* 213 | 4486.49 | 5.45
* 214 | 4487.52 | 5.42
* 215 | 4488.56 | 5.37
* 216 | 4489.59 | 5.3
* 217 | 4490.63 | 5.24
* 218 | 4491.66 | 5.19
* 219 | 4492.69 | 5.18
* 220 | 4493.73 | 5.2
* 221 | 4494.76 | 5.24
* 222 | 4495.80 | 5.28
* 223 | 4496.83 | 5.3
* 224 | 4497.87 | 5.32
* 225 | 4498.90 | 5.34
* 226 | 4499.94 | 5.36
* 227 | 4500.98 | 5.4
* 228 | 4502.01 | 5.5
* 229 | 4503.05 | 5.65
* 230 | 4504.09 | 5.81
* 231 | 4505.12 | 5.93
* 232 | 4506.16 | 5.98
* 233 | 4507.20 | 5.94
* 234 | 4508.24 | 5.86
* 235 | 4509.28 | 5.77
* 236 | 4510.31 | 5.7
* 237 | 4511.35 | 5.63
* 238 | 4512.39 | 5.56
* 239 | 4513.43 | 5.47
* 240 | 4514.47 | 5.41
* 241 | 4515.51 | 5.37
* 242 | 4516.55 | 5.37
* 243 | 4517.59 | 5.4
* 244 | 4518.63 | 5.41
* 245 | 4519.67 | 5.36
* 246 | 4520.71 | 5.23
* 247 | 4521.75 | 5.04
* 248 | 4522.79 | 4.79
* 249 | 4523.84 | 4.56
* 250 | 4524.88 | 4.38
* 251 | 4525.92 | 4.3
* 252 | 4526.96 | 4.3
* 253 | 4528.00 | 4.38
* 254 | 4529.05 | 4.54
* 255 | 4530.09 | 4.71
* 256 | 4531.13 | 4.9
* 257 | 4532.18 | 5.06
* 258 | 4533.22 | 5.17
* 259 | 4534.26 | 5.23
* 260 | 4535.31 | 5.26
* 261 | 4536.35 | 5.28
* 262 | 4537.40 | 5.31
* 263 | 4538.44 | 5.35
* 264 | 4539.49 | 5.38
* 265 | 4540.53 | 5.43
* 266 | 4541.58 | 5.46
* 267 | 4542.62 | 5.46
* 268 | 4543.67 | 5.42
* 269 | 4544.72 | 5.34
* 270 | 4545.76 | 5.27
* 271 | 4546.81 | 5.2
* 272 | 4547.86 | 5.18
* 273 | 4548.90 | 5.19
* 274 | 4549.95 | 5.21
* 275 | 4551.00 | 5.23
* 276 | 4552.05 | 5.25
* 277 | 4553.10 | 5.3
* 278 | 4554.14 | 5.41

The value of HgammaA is -4.9 angstrom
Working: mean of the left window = 3.47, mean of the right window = 4.38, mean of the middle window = 4.3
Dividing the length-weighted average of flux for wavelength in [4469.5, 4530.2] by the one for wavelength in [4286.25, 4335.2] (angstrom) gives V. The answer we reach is 1.43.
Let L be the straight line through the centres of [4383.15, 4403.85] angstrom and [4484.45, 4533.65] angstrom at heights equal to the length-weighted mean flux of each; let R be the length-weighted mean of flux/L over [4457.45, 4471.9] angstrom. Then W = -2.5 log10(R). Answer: 0.03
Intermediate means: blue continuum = 4.21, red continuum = 5.27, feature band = 4.75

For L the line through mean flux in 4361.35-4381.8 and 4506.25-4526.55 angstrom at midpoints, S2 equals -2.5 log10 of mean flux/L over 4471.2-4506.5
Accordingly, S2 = -0.06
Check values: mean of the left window 4.44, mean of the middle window 5.44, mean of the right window 5.3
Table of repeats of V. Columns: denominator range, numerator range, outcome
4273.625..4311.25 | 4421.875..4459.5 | 1.42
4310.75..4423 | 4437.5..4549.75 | 1.19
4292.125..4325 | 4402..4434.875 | 1.31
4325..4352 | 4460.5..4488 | 1.22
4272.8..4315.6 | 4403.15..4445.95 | 1.38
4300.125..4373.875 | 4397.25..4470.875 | 1.16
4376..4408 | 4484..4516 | 1.29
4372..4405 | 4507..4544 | 1.23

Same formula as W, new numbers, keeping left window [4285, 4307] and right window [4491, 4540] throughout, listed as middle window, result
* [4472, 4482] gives -0.12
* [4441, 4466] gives -0.05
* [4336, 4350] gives -0.13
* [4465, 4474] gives -0.04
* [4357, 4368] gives -0.20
